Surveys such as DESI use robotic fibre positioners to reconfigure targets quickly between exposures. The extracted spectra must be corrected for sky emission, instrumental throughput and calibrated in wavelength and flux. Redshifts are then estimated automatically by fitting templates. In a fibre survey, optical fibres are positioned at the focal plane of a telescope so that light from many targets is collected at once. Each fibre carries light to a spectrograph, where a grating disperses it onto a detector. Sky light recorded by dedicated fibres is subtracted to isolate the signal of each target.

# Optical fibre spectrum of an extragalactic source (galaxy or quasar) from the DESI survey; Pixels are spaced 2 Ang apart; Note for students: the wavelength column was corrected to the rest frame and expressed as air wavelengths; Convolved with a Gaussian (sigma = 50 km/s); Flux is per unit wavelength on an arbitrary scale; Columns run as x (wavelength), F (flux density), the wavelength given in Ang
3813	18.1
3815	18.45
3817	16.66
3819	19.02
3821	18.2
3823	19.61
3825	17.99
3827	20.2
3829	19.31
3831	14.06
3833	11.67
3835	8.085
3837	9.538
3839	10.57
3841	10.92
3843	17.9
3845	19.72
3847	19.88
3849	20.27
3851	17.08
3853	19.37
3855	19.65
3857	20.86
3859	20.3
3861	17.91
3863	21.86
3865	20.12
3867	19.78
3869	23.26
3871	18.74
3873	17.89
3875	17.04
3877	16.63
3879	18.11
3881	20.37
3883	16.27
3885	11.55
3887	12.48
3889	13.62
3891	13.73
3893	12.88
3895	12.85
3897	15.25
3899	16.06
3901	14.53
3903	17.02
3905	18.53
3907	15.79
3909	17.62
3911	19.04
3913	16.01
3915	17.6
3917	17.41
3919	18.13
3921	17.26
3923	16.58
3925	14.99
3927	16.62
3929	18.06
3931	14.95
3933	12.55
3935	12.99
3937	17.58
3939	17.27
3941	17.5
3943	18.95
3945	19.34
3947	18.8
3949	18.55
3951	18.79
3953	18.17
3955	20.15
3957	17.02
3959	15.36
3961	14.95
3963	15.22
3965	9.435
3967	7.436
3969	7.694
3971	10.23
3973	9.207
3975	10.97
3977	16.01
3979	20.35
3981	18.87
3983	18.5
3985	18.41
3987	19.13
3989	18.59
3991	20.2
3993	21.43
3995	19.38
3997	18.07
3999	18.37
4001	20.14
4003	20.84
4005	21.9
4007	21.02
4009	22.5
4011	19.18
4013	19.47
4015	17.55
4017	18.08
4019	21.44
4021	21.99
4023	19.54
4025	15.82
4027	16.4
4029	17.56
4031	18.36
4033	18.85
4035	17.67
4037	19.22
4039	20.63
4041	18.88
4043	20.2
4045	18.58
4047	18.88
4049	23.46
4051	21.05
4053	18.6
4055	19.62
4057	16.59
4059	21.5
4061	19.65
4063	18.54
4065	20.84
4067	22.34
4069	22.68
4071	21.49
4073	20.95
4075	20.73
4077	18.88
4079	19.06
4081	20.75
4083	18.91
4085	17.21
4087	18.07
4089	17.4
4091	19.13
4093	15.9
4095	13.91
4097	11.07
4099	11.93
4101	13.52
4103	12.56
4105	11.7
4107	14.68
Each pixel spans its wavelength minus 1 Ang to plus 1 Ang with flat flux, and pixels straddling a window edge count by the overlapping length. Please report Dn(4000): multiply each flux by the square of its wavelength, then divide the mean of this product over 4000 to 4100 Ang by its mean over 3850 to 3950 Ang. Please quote 1.20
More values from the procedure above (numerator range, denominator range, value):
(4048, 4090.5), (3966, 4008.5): 1.21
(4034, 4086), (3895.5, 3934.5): 1.30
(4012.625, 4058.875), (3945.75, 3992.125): 1.25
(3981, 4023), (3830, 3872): 1.24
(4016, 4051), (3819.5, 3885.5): 1.20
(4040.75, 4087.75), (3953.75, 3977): 1.65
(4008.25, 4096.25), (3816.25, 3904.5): 1.26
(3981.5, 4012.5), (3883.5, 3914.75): 1.37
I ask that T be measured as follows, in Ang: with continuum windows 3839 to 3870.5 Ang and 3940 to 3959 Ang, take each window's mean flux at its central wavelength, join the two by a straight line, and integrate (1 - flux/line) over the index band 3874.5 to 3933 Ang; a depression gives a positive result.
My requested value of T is 8.29 Ang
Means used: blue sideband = 19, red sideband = 18.4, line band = 16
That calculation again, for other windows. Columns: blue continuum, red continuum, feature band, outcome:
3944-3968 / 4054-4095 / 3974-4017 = -4.6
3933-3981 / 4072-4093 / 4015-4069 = -5.0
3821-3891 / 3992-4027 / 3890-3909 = 2.7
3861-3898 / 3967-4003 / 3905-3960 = -1.4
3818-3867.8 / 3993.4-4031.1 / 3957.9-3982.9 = 7.6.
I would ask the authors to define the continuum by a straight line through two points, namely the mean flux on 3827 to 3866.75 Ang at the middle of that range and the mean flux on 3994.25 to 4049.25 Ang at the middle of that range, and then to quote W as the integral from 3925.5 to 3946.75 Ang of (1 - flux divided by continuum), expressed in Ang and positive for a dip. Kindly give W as 1.8 Ang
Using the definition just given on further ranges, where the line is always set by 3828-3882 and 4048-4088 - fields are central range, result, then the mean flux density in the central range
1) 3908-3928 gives 1.2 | 17.1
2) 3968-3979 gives 4.2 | 11.7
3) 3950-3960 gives 0.4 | 17.9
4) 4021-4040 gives 1.1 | 18.4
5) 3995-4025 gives -0.8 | 19.8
